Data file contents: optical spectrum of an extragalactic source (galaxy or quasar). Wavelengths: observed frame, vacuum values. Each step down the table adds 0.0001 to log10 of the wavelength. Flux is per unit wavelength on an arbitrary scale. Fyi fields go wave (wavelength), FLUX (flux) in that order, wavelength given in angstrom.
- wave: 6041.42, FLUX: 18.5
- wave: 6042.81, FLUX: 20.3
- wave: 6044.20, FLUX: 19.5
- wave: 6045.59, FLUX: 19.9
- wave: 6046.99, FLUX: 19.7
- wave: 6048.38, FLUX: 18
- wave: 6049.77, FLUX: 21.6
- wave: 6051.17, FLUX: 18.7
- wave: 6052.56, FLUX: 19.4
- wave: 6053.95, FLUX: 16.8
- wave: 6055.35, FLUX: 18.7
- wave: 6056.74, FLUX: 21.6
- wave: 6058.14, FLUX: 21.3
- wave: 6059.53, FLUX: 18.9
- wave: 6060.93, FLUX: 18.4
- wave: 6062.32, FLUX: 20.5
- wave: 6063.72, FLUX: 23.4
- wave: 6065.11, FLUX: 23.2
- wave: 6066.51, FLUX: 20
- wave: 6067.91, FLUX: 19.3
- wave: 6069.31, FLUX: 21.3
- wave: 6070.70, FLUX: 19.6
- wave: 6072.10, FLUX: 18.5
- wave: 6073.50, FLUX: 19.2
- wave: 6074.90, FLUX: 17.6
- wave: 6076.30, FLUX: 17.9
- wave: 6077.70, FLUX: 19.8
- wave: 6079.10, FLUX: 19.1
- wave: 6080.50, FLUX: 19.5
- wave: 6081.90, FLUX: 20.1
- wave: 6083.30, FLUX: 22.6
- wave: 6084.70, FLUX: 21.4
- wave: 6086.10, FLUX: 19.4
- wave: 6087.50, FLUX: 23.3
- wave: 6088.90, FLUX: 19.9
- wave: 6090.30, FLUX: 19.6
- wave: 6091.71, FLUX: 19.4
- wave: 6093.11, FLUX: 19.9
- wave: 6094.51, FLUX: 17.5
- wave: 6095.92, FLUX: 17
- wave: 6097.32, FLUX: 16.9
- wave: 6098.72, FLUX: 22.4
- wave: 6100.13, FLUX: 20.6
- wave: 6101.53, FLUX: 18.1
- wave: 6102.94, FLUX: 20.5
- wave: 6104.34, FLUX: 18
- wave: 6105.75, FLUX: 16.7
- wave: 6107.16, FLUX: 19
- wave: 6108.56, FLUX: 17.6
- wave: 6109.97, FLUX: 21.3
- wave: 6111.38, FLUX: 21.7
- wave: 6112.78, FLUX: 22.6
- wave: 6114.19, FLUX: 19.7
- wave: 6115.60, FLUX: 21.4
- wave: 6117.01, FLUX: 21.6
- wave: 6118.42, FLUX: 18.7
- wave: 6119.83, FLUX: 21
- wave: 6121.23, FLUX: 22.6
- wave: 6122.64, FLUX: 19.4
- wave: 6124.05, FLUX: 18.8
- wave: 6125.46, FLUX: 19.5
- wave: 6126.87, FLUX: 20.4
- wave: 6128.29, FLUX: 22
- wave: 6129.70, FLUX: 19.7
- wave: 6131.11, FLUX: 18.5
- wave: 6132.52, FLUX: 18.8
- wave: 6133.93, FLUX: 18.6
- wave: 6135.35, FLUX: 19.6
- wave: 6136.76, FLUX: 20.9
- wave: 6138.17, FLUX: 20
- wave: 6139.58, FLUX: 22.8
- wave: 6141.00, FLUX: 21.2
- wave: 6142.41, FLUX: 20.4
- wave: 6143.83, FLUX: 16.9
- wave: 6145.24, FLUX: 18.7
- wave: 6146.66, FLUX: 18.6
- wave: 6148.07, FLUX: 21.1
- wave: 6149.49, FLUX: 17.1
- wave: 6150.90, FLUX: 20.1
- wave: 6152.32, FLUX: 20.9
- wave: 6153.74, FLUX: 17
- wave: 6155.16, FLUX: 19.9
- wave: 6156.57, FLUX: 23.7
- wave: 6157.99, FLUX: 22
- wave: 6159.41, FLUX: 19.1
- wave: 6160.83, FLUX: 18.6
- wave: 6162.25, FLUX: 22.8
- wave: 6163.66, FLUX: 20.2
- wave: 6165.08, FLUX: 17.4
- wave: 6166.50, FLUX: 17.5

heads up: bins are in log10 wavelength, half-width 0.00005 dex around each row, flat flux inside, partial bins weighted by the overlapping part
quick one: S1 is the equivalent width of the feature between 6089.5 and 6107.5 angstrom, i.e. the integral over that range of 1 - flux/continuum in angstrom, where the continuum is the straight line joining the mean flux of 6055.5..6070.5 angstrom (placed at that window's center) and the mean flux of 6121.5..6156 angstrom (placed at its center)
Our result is 1.17 angstrom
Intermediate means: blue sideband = 20.7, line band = 18.9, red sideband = 19.7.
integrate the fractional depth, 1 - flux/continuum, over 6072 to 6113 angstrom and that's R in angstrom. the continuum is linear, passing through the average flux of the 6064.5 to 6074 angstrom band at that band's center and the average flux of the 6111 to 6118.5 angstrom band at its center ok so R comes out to 2.1 angstrom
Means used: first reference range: 20.1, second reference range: 21.1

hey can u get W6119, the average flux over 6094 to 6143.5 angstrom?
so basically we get 19.9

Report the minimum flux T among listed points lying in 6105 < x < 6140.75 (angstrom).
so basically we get 16.7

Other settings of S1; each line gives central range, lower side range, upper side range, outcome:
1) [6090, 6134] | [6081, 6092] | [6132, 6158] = 1.4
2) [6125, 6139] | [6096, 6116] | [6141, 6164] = 0.0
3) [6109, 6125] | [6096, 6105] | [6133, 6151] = -1.1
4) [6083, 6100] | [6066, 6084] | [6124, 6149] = -0.2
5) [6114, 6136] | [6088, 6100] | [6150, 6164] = -0.3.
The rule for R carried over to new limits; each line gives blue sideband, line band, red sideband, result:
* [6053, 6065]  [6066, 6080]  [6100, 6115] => 0.5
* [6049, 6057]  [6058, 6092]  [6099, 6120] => -1.0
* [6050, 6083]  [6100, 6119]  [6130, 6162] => 0.0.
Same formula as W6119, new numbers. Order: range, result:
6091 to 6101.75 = 19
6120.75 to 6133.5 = 19.9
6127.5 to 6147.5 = 19.8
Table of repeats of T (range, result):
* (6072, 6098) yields 16.9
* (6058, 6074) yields 18.4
